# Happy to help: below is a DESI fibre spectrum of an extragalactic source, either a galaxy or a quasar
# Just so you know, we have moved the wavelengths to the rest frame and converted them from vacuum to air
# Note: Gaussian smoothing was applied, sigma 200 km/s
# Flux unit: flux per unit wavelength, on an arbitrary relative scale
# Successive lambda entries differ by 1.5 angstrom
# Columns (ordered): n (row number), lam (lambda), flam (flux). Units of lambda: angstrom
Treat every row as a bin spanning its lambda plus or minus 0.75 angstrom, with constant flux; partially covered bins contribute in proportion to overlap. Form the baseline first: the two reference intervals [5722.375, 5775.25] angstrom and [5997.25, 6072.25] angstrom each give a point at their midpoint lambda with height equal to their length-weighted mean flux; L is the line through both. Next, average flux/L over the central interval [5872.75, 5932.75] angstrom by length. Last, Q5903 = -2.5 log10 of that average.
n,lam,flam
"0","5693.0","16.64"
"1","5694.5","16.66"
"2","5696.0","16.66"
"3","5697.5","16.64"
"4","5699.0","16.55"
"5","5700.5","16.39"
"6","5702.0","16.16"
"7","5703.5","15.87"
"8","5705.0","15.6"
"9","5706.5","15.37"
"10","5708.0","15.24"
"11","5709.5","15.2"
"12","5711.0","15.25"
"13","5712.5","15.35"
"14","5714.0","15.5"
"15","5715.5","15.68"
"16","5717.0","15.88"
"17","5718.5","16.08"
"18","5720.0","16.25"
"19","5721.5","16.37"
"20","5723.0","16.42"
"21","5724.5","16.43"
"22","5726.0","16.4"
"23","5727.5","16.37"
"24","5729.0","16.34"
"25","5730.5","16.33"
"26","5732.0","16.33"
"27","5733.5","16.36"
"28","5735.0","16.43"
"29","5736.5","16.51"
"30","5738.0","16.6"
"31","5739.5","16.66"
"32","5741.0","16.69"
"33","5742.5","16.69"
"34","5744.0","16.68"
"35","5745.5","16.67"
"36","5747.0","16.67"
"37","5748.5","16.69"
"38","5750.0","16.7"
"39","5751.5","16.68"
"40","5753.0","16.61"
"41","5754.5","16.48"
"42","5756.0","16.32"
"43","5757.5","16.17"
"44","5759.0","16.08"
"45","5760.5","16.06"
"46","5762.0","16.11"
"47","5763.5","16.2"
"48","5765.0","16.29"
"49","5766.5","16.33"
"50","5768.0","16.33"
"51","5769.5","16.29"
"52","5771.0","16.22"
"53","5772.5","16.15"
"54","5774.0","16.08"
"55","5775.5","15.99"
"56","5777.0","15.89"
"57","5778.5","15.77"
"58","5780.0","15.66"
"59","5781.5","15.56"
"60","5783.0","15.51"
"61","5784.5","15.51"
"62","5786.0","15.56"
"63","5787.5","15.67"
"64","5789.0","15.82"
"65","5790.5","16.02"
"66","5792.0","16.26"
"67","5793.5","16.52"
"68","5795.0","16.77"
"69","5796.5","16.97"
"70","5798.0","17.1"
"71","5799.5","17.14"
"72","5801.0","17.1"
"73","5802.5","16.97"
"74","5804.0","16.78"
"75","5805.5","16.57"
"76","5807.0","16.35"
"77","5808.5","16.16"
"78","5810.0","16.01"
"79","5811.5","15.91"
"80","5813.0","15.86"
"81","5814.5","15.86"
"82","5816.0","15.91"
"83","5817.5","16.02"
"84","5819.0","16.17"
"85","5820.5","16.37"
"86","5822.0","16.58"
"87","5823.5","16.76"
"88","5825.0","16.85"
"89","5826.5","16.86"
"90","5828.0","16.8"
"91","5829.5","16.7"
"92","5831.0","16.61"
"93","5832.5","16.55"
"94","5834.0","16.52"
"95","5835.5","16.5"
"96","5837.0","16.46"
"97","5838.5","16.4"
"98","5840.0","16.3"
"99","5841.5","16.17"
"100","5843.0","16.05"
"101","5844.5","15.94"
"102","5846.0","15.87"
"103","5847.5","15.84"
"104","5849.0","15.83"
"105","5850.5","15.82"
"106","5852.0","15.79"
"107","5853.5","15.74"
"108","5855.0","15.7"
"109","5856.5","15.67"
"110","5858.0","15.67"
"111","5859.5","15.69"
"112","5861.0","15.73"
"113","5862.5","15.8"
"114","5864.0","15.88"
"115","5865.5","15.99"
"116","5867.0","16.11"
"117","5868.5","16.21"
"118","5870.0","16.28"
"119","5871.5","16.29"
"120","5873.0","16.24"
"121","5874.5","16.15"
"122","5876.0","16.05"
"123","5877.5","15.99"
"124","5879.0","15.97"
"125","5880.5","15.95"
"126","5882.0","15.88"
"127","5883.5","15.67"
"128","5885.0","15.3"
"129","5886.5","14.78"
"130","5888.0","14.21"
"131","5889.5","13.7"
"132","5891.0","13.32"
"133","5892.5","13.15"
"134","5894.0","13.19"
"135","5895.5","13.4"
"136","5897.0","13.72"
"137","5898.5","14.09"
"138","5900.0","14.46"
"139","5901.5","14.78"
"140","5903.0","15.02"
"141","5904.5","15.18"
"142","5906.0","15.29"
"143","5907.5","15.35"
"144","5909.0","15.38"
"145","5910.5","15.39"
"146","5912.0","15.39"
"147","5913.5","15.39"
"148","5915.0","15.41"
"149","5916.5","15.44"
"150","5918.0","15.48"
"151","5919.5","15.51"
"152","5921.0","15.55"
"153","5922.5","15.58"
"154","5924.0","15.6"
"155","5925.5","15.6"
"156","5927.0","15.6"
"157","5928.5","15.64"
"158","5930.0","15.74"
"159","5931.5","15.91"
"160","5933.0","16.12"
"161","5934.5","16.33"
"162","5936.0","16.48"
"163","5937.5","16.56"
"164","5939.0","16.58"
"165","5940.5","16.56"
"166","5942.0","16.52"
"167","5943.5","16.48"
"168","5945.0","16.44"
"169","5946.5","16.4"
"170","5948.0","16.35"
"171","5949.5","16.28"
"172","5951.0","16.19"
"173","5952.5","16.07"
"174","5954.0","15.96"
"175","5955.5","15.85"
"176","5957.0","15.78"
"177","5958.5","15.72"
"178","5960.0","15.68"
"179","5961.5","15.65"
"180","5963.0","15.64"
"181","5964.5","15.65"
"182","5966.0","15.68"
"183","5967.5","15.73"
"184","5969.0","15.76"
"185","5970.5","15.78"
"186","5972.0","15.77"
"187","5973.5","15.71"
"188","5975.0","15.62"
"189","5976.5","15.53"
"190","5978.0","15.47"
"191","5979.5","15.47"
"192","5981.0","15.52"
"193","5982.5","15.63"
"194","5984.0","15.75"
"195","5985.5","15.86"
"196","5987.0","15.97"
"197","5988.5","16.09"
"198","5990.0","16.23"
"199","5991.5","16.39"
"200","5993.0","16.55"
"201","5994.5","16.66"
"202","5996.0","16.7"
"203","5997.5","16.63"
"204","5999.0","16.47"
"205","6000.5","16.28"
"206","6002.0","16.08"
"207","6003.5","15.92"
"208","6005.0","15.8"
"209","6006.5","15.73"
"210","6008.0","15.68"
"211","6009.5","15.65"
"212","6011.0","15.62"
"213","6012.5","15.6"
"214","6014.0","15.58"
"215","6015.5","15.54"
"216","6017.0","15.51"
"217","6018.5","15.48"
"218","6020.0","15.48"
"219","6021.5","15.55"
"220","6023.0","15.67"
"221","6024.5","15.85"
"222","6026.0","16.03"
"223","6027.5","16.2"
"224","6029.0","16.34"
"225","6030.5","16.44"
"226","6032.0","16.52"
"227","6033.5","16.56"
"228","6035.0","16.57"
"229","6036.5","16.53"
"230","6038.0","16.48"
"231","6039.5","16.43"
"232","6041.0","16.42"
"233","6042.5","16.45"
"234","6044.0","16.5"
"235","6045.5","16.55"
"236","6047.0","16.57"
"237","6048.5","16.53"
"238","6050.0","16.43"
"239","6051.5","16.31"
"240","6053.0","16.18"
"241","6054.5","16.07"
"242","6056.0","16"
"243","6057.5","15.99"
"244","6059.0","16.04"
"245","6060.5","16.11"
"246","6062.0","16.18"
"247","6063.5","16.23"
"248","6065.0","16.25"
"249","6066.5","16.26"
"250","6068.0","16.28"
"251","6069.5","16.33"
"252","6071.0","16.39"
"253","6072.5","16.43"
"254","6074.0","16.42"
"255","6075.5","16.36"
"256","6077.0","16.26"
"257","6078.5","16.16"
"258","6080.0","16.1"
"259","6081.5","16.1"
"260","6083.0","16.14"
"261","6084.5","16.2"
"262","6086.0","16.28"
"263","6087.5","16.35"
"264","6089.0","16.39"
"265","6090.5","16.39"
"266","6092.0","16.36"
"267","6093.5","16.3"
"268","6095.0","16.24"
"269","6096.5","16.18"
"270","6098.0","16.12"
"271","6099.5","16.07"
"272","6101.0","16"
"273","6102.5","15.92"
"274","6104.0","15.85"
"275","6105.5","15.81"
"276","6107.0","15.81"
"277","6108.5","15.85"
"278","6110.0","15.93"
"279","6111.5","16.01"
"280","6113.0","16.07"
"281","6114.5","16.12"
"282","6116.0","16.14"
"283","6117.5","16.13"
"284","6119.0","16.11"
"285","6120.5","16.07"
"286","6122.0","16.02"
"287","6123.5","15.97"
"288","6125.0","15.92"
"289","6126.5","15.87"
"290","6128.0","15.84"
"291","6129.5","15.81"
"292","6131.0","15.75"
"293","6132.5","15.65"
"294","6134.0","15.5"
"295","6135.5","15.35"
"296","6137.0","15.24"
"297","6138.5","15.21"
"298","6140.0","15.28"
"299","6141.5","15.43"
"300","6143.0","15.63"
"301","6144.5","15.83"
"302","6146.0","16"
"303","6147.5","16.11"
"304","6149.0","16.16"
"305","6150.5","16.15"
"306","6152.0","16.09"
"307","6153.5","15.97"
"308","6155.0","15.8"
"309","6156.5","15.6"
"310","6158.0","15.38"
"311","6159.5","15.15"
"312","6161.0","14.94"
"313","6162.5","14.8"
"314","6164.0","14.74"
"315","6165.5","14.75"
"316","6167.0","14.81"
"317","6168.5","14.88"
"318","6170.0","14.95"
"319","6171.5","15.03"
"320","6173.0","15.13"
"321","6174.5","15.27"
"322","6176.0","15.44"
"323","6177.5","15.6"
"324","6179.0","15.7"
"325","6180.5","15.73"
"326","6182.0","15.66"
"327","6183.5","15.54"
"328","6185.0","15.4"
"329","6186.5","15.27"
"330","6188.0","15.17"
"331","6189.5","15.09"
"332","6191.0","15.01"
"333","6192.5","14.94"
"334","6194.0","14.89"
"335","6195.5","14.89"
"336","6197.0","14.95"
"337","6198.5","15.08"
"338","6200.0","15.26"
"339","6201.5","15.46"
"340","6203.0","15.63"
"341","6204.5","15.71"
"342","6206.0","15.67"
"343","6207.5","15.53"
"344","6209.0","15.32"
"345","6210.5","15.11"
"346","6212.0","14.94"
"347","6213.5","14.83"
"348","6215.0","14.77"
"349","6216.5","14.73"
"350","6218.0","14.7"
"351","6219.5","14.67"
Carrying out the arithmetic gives 0.08 mag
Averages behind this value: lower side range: 16.4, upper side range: 16.1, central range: 15.1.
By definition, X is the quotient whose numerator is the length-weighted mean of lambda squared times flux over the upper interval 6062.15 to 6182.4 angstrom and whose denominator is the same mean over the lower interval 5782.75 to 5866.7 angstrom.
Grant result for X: 1.1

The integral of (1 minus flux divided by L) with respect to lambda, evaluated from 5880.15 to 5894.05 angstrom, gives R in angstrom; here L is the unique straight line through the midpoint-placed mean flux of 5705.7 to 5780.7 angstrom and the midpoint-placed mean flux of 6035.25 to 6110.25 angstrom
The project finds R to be 1.4 angstrom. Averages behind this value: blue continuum 16.2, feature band 14.5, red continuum 16.2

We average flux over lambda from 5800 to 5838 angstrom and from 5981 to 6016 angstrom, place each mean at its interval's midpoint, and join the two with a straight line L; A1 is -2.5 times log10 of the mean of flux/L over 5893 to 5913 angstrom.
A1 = 0.11 mag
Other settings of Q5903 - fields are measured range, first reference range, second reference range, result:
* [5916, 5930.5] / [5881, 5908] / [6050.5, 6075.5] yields -0.057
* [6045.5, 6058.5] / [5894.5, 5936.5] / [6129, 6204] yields -0.064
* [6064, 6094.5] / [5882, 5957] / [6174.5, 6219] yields -0.067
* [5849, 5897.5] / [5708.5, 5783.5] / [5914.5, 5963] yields 0.048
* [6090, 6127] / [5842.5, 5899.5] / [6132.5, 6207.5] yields -0.046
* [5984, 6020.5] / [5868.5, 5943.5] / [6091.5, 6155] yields -0.025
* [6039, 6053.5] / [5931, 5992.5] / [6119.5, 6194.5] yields -0.046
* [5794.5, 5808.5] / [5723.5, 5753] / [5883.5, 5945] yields -0.049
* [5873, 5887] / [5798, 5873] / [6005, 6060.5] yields 0.028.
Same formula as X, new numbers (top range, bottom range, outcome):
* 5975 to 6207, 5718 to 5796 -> 1.09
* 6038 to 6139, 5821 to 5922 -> 1.11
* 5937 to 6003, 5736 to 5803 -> 1.05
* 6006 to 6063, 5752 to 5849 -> 1.07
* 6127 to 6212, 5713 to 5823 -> 1.08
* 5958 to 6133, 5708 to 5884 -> 1.08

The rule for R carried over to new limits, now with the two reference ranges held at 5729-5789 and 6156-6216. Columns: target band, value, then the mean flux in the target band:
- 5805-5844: -0.66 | 16.4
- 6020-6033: -0.39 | 16.1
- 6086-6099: -0.73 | 16.3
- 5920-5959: -0.67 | 16.1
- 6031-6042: -0.66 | 16.5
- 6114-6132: -0.73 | 16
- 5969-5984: 0.08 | 15.6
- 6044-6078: -1.72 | 16.3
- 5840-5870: 0.22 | 15.9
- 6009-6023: 0.05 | 15.6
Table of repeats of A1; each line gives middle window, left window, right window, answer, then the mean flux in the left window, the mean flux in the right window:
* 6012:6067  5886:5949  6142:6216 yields -0.057 mag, 15.3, 15.3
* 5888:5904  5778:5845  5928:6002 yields 0.162 mag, 16.3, 16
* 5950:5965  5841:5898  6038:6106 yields -0.003 mag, 15.4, 16.2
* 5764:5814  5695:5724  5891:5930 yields -0.046 mag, 15.9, 15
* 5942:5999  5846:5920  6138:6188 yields -0.043 mag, 15.3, 15.4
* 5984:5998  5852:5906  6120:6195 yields -0.067 mag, 15.2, 15.5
